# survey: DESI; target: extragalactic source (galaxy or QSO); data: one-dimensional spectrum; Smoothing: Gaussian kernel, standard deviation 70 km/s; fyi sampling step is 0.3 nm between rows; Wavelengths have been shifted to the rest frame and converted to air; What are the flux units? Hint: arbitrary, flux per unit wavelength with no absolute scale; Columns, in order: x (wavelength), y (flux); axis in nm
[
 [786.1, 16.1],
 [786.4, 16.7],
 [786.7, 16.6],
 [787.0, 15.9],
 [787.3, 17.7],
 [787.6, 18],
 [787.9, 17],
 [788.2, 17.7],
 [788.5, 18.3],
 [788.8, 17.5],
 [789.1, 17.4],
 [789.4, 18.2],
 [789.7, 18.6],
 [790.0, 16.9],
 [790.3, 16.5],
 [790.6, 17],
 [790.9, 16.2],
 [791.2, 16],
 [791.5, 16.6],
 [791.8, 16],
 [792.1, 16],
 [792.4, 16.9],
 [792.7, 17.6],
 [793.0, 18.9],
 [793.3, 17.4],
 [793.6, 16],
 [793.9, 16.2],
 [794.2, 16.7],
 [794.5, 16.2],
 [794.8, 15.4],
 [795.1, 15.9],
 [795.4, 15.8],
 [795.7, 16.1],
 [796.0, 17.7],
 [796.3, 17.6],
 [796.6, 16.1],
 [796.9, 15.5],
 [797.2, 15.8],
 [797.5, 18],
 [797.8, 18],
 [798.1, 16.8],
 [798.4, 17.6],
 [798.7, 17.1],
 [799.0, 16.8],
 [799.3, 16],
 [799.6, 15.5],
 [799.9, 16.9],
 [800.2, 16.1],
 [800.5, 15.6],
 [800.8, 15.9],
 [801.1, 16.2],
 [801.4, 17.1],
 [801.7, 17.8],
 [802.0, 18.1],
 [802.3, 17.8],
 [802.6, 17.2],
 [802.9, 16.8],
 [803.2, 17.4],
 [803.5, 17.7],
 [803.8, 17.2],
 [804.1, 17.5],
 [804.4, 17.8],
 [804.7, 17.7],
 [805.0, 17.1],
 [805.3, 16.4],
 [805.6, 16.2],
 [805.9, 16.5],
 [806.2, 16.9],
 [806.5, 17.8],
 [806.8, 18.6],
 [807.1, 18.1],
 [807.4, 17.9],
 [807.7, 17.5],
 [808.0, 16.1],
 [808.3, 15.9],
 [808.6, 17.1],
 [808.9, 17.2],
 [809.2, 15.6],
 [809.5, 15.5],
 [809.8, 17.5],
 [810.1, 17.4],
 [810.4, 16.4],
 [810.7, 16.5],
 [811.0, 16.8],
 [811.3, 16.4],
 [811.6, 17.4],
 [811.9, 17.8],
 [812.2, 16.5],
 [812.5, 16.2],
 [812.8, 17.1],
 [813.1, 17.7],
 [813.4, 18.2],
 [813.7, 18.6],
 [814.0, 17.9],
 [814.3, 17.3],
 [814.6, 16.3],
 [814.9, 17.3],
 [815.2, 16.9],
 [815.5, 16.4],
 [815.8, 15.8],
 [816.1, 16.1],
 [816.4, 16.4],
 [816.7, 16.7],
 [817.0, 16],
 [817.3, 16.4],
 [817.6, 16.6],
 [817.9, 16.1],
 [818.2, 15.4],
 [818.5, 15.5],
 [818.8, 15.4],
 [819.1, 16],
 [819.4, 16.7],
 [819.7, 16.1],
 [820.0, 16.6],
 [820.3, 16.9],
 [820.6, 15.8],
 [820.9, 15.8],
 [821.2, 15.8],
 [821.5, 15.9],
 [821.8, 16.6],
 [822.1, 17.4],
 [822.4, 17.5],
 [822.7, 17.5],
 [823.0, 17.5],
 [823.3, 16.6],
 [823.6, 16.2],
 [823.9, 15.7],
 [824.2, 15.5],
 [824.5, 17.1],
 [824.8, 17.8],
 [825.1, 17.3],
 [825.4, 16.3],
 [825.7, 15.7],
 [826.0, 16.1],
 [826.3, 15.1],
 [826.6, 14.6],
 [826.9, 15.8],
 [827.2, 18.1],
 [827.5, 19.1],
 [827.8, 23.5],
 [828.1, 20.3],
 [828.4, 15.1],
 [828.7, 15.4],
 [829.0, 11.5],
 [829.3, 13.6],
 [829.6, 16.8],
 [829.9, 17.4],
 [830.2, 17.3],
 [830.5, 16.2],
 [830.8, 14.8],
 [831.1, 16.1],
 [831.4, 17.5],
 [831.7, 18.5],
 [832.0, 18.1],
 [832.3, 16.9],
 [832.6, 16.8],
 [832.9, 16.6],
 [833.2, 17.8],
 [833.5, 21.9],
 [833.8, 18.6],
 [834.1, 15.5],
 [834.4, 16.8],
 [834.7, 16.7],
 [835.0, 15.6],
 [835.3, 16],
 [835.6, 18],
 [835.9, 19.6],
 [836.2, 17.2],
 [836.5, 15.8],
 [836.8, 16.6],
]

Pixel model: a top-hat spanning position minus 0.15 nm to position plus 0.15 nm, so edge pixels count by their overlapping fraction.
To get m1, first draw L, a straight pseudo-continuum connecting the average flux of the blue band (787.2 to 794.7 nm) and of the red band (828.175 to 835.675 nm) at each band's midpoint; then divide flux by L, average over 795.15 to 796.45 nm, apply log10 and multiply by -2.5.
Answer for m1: 0.02 mag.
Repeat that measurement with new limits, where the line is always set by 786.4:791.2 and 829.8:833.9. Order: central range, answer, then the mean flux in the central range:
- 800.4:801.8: 0.05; 16.5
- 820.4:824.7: 0.06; 16.5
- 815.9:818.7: 0.08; 16.1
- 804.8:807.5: 0.00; 17.3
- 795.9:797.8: 0.03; 16.9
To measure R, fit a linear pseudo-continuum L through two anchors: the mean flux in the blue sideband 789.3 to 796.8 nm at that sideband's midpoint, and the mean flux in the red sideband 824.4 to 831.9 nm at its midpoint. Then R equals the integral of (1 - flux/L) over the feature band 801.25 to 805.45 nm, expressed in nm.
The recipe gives -0.17 nm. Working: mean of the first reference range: 16.7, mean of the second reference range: 16.7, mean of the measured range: 17.4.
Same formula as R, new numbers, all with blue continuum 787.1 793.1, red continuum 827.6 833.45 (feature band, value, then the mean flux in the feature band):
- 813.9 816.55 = 0.06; 16.7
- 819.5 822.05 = 0.12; 16.2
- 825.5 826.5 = 0.08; 15.6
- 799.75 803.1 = 0.05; 16.9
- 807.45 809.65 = 0.08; 16.5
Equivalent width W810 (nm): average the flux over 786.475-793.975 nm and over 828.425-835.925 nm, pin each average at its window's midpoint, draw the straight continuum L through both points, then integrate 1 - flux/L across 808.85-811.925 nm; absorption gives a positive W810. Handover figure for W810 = 0.04 nm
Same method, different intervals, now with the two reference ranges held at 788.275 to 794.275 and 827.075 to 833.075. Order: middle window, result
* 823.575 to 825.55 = 0.05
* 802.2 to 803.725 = -0.03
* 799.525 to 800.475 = 0.05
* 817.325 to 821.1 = 0.20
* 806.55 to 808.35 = -0.05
